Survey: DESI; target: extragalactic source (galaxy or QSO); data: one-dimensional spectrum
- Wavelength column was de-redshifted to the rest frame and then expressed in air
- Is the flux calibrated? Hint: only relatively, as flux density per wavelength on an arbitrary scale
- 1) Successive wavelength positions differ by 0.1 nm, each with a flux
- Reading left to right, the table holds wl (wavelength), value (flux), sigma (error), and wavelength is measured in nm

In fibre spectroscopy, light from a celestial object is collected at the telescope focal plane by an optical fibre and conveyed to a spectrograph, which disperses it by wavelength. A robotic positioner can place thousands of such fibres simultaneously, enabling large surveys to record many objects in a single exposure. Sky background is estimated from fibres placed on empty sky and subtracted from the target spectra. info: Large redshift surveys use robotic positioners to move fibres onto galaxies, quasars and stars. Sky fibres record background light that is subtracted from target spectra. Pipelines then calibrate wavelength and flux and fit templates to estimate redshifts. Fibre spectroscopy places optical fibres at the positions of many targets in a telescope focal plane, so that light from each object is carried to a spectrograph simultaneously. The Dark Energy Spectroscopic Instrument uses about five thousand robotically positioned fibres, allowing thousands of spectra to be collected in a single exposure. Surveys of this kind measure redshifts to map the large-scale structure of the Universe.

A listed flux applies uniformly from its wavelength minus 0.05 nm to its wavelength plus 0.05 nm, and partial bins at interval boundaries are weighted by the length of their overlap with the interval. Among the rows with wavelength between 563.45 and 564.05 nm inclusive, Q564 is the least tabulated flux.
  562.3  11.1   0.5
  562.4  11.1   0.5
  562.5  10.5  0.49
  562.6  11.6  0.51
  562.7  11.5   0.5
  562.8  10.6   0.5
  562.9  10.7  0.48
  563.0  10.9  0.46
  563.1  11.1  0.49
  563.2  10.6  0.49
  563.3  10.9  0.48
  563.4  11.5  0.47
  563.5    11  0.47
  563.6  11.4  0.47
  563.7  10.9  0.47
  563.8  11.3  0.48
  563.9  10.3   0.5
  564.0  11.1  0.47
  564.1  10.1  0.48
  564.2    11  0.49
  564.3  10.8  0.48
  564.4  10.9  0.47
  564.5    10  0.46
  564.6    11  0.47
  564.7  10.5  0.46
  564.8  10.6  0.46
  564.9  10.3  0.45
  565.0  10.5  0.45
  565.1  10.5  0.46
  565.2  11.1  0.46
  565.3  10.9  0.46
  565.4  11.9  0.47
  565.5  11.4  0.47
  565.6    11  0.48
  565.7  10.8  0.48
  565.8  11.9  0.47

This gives 10.3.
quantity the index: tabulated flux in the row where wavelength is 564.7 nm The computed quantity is 10.5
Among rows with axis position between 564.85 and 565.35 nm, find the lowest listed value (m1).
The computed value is 10.3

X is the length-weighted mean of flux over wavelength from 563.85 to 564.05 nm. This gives 10.7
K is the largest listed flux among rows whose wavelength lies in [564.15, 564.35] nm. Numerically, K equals 11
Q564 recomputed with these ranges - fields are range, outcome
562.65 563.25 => 10.6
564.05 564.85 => 10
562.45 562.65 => 10.5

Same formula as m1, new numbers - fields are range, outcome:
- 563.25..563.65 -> 10.9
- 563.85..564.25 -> 10.1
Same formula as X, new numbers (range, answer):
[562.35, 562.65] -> 11.1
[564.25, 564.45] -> 10.8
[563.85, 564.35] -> 10.7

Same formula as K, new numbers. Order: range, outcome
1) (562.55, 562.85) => 11.6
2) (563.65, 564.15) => 11.3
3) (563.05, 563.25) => 11.1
